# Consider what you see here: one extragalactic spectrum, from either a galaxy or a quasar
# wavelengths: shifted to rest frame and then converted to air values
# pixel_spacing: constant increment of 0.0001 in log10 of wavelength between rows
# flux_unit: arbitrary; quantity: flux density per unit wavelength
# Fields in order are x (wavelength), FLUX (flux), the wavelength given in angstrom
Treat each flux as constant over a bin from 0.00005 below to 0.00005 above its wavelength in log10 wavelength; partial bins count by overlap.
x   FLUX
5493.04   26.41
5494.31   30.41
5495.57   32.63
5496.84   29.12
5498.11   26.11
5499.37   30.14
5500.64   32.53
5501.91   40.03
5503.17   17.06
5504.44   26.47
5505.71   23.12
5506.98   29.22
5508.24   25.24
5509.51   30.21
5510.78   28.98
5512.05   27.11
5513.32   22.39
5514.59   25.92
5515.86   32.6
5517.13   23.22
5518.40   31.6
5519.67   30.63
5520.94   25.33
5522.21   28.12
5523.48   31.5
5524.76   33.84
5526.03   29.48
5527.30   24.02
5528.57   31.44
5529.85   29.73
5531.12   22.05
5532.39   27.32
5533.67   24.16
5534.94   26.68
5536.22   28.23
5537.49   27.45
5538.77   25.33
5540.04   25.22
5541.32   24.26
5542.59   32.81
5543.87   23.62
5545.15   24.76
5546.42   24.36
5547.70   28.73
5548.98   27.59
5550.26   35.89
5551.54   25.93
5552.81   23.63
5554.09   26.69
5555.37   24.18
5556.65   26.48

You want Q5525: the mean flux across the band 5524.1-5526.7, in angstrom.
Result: 31.5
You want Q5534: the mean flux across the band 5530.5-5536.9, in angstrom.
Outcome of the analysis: 25.7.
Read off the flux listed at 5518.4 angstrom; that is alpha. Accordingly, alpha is 31.6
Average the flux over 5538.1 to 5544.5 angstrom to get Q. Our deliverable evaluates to 26.3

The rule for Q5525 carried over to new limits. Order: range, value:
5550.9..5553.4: 24.9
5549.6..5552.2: 30.9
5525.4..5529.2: 28.3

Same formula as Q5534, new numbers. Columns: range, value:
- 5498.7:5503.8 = 30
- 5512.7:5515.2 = 24.1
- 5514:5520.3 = 28.8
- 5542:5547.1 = 26.3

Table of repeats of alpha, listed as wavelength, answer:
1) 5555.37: 24.18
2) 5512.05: 27.11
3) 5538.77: 25.33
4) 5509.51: 30.21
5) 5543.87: 23.62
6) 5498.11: 26.11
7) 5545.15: 24.76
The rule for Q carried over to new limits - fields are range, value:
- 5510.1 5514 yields 26.2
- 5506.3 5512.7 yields 28.1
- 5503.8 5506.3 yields 24.8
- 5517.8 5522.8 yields 28.9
